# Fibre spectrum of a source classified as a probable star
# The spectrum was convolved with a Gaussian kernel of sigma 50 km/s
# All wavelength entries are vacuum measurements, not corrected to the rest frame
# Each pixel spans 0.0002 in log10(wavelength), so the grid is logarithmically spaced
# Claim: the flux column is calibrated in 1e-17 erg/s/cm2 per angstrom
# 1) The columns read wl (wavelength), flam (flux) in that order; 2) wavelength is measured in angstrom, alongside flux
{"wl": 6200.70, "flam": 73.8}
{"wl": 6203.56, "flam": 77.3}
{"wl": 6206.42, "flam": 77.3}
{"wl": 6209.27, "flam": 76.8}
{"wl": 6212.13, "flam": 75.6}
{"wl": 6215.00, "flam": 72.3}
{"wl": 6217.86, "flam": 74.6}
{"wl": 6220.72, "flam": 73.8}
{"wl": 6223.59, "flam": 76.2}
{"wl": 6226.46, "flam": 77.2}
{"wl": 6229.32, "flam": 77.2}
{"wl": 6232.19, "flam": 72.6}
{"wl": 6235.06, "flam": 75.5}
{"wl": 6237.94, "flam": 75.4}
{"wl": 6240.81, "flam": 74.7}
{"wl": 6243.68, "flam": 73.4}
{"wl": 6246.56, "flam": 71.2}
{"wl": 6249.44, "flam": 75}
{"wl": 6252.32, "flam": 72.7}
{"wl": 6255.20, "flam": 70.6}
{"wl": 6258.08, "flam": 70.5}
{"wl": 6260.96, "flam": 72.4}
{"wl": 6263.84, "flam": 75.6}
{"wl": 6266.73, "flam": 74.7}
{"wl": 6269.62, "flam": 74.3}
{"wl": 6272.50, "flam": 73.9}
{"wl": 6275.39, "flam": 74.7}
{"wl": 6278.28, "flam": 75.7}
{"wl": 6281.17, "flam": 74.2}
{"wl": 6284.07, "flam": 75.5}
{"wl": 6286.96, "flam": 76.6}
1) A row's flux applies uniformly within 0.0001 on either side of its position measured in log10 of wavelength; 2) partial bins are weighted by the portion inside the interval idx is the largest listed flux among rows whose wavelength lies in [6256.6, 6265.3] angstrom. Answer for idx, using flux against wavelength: 75.6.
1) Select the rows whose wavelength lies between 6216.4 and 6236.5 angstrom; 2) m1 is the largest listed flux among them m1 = 77.2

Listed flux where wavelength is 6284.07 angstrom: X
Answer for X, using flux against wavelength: 75.5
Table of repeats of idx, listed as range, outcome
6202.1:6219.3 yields 77.3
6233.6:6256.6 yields 75.5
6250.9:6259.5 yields 72.7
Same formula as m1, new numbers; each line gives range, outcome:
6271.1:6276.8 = 74.7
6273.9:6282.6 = 75.7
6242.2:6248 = 73.4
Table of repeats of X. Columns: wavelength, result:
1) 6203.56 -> 77.3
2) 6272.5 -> 73.9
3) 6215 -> 72.3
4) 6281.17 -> 74.2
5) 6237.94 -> 75.4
